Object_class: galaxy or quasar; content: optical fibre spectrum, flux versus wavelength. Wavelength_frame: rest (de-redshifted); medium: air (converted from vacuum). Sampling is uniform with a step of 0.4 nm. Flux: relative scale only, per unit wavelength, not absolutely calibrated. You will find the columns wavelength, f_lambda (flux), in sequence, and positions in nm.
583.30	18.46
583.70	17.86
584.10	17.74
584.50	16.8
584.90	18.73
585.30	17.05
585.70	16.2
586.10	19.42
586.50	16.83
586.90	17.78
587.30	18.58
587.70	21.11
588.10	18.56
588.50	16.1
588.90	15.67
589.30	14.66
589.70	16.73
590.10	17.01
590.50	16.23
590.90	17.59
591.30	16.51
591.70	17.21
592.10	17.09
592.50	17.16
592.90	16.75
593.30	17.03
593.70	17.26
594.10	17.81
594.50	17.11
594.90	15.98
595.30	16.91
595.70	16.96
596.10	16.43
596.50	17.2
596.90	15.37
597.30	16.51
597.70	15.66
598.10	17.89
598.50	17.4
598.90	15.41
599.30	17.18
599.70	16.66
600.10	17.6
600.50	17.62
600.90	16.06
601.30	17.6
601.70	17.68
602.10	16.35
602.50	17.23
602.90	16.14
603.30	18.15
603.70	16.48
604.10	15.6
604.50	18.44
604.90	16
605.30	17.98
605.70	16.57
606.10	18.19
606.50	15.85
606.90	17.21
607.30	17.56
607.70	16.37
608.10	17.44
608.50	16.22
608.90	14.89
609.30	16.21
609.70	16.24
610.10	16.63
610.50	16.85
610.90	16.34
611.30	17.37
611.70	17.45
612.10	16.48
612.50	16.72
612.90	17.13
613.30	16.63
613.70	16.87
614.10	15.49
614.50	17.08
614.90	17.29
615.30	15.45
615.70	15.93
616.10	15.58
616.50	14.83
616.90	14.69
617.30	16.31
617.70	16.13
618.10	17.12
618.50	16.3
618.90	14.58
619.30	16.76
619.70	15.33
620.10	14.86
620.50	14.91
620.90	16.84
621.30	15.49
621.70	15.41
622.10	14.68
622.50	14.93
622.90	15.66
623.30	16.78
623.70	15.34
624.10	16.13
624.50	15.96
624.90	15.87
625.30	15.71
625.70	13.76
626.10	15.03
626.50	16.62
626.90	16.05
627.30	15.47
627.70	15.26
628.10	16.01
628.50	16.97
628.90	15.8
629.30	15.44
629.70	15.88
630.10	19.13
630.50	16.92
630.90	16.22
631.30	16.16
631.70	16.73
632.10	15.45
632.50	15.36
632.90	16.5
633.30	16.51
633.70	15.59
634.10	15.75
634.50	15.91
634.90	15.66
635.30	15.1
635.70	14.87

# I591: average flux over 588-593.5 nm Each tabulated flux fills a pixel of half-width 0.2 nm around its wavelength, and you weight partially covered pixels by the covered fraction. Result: 16.7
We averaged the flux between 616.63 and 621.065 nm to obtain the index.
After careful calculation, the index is 15.8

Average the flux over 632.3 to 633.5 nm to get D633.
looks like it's 16.1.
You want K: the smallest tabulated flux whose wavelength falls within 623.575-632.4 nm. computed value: 13.76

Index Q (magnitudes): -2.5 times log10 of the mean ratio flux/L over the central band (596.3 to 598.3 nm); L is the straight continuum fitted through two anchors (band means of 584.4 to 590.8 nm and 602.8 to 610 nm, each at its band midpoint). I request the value 0.03 mag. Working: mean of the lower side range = 17.4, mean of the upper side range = 16.8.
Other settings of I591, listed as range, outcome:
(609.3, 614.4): 16.7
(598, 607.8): 17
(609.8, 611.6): 16.8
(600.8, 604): 16.9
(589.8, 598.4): 16.8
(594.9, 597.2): 16.5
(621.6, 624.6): 15.6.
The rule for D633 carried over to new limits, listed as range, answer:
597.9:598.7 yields 17.6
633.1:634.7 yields 15.9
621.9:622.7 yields 14.8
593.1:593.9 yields 17.1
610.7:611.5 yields 16.9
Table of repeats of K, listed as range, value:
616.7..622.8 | 14.58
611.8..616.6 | 14.83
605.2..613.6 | 14.89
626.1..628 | 15.03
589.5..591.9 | 16.23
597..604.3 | 15.41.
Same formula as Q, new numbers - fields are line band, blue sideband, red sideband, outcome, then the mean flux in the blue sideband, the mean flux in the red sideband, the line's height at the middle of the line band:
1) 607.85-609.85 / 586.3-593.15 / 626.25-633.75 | 0.03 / 17.2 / 16.2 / 16.7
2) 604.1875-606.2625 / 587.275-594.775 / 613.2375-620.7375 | -0.06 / 17.1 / 15.9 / 16.5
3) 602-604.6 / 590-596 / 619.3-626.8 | -0.03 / 17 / 15.6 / 16.5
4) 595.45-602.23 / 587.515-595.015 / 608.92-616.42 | 0.00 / 17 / 16.5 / 16.8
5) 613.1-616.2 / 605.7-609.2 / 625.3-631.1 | 0.01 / 16.7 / 16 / 16.5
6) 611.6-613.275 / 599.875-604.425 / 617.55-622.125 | -0.04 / 17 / 15.7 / 16.3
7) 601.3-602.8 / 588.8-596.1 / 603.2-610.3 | -0.02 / 16.8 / 16.8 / 16.8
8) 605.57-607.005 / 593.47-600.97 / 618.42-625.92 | -0.04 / 16.8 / 15.5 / 16.3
